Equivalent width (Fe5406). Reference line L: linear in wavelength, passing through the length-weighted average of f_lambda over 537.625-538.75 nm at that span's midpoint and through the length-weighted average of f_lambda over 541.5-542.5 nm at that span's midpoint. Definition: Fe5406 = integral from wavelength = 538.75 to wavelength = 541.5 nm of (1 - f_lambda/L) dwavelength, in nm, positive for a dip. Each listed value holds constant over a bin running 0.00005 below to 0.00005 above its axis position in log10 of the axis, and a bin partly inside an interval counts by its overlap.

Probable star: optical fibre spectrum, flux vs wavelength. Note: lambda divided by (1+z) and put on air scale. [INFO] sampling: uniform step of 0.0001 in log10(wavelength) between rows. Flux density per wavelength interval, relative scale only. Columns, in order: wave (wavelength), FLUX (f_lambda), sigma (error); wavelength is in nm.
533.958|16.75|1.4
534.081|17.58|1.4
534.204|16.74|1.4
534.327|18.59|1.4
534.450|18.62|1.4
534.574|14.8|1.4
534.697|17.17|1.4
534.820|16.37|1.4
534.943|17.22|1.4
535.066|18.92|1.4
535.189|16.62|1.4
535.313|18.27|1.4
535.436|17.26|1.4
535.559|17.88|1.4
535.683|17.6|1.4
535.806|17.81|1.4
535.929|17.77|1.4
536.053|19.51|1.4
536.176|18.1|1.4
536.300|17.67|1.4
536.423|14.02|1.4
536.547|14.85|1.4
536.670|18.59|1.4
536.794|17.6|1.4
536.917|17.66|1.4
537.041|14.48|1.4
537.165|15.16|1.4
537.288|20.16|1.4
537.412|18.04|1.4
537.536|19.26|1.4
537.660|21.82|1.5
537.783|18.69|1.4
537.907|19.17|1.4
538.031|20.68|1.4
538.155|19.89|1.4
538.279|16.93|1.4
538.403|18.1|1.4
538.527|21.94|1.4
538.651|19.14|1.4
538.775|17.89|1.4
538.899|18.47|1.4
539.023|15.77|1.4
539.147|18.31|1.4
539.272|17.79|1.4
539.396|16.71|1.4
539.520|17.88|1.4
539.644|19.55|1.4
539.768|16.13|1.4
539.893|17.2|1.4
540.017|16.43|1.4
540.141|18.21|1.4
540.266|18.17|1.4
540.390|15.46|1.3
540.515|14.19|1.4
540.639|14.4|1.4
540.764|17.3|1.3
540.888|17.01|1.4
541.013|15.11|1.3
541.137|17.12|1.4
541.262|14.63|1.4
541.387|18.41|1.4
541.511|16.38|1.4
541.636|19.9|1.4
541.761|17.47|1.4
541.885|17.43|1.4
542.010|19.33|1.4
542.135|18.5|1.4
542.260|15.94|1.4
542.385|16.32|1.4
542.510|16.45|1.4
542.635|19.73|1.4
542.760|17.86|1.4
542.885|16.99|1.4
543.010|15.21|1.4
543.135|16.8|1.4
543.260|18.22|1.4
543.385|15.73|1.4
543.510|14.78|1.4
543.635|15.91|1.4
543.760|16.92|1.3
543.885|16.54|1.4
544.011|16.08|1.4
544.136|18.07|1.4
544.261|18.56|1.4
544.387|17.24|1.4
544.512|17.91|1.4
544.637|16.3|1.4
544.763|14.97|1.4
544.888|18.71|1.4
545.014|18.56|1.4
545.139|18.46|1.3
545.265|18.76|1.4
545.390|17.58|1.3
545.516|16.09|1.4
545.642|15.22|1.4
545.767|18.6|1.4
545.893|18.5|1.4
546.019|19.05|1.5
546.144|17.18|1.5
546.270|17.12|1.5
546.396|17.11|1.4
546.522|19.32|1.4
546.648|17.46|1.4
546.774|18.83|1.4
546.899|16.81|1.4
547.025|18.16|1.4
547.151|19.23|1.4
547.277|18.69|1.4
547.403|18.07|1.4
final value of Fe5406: 0.25 nm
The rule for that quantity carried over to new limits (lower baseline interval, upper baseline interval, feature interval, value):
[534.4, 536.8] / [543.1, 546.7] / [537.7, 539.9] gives -0.14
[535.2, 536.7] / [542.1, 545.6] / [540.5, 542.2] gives 0.02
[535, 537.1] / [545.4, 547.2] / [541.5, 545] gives 0.09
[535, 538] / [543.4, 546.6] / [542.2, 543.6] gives 0.06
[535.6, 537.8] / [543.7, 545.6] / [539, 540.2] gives 0.01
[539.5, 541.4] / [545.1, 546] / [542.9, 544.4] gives 0.05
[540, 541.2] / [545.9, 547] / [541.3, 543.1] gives -0.08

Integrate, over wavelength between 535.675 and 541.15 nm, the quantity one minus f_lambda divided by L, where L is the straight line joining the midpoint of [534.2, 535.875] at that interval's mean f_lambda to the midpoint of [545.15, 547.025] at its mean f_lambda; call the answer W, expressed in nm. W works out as -0.04 nm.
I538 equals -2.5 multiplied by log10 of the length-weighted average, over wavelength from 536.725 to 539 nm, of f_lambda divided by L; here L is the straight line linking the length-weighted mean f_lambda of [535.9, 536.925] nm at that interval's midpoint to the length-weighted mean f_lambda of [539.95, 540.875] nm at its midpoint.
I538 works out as -0.10 mag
